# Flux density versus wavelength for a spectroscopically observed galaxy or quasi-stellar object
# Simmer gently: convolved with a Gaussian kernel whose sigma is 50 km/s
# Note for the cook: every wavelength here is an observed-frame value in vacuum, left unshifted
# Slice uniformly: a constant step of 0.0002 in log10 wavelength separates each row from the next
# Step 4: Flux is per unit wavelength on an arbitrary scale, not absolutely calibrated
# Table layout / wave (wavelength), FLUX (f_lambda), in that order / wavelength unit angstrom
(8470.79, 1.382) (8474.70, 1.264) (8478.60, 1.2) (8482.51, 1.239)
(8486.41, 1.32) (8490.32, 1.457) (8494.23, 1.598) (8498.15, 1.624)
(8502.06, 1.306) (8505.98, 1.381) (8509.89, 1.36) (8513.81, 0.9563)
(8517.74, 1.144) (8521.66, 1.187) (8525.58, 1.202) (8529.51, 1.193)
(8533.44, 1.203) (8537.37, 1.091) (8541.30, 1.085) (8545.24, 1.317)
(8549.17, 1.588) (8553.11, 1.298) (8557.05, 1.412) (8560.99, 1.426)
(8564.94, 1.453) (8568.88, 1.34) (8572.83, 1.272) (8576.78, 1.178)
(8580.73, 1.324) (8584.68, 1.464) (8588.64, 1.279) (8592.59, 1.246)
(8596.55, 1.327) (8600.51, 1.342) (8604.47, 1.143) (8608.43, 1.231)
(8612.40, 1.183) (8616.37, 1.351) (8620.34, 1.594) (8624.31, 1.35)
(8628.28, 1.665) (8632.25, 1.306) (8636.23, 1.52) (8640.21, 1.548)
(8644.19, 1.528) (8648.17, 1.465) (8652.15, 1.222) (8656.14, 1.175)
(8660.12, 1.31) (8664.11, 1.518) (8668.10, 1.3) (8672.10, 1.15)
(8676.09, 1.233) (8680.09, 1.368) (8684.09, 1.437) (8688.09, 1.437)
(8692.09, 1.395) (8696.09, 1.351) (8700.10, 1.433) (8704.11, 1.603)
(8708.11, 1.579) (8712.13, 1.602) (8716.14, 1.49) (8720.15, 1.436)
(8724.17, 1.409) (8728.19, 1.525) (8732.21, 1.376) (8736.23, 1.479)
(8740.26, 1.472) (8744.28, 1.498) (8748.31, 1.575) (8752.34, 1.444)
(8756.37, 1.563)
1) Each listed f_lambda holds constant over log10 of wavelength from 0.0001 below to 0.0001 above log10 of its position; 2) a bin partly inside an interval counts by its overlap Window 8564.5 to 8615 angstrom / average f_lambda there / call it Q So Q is 1.29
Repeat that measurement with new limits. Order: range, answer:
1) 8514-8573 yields 1.27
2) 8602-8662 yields 1.37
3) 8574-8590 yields 1.31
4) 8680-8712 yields 1.46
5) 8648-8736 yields 1.4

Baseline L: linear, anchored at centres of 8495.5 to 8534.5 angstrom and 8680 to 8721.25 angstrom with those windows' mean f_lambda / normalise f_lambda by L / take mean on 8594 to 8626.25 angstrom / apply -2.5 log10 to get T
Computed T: 0.05 mag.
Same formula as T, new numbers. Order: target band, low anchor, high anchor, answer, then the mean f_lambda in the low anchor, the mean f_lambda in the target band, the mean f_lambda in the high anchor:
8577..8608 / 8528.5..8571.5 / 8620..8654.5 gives 0.07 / 1.31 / 1.29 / 1.46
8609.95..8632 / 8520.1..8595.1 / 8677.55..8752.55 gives -0.04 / 1.29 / 1.41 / 1.47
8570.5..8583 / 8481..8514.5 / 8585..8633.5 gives 0.07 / 1.38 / 1.27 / 1.34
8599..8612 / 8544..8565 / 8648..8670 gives 0.12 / 1.42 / 1.23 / 1.32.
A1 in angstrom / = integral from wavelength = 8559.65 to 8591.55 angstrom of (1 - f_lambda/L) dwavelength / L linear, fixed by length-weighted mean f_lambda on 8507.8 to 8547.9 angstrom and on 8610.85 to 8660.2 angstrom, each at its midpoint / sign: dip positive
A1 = -1.4 angstrom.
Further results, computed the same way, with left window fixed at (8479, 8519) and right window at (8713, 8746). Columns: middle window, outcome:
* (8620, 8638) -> -0.9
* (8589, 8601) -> 0.8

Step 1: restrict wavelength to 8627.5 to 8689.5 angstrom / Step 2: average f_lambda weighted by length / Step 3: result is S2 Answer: 1.38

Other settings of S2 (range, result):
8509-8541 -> 1.16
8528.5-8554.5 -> 1.25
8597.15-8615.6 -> 1.24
